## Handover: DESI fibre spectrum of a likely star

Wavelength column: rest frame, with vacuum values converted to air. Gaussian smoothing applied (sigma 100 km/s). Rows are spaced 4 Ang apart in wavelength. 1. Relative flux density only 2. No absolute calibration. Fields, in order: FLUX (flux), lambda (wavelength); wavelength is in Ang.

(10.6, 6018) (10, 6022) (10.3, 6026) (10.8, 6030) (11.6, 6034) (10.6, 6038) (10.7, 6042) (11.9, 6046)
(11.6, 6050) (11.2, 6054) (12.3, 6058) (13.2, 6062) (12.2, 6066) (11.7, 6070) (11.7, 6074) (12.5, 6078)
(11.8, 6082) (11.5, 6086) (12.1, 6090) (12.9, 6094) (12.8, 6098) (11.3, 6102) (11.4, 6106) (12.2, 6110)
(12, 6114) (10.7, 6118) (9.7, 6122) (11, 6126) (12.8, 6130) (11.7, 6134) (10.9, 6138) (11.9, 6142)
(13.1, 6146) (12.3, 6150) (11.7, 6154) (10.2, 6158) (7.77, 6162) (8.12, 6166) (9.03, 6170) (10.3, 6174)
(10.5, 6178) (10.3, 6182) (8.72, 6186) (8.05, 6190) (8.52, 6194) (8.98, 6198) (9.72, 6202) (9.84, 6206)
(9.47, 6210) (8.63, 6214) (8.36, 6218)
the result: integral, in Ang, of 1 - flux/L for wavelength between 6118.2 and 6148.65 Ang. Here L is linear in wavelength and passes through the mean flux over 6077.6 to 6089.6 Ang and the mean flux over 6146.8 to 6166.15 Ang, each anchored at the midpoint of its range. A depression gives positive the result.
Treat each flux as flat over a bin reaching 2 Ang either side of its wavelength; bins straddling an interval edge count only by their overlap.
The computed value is -2.0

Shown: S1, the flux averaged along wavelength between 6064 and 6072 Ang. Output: 11.9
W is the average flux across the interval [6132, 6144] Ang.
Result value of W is 11.5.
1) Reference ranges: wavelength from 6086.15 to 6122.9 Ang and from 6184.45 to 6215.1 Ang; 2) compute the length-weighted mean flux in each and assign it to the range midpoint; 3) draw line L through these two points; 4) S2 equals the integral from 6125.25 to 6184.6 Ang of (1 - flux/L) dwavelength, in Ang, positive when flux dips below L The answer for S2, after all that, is -2.5 Ang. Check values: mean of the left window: 11.7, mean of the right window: 9.01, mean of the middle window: 10.7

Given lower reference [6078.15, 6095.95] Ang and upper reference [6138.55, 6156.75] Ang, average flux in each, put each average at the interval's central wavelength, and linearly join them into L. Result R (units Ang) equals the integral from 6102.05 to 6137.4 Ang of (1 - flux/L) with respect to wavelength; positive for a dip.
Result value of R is 1.98 Ang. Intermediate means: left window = 12.1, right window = 12.1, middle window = 11.4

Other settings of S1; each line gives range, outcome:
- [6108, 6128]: 11.1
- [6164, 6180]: 9.49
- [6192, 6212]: 9.31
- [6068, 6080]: 12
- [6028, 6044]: 10.9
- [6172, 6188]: 9.96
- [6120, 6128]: 10.3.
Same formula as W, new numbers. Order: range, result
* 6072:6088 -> 11.9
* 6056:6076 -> 12.2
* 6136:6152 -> 12.1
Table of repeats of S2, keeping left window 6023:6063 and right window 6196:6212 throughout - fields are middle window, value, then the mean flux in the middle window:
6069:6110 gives -4.5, 12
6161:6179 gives 1.3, 9.14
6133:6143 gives -1.2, 11.4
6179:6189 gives 0.3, 9.46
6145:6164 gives -1.6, 10.9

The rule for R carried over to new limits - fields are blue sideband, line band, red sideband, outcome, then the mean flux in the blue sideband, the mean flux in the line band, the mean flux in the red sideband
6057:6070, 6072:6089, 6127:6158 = 0.62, 12.5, 11.9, 11.9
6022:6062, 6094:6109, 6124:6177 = -1.33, 11.3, 12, 10.8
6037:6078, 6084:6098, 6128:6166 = -0.85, 11.8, 12.3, 11.2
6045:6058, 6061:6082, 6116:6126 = -1.66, 11.7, 12.2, 10.4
